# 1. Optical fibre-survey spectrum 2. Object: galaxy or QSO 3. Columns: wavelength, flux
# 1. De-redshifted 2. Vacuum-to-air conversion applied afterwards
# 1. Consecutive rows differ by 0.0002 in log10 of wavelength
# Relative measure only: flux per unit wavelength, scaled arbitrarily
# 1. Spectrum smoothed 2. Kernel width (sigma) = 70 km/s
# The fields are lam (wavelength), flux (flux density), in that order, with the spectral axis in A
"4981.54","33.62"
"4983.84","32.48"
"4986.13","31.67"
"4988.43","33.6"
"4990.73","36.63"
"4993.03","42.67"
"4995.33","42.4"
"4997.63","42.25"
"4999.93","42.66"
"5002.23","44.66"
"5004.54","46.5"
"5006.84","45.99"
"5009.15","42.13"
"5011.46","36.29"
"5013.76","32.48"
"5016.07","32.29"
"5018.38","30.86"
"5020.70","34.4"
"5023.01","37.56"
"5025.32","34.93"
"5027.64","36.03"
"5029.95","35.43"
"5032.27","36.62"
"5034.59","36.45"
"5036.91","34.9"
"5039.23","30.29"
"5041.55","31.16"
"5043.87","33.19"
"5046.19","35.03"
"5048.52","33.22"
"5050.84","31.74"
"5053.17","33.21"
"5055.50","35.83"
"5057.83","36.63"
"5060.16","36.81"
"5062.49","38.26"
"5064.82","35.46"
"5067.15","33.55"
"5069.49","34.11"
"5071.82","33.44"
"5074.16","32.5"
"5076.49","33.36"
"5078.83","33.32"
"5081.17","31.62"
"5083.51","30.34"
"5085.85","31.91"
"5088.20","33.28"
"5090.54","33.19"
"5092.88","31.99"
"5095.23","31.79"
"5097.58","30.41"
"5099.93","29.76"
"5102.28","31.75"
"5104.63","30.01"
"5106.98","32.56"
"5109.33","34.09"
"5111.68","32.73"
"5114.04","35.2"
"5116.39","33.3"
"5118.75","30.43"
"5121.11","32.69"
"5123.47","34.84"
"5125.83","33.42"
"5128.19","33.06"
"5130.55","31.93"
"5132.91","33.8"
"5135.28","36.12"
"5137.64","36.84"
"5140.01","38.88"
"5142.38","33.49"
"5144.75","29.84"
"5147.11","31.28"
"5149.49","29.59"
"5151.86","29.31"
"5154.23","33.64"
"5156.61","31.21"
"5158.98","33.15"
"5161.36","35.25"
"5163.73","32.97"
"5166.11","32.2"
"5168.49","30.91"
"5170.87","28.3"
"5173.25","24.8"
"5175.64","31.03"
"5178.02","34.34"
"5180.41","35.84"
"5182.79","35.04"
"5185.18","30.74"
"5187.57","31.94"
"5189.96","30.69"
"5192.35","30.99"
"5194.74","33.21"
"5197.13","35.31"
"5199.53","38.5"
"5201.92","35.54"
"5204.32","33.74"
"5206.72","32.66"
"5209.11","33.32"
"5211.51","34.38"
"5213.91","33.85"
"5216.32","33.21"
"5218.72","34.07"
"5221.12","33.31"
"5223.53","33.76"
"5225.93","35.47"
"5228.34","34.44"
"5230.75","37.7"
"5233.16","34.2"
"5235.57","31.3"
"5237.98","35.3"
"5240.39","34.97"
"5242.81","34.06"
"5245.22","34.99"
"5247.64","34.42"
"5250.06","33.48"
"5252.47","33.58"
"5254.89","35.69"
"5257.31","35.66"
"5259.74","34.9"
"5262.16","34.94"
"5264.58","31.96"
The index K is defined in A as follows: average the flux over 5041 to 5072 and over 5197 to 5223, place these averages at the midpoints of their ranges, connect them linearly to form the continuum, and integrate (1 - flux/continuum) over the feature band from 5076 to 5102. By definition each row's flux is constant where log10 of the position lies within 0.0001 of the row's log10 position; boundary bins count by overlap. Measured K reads 2.0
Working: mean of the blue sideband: 34.5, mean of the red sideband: 34.3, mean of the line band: 31.9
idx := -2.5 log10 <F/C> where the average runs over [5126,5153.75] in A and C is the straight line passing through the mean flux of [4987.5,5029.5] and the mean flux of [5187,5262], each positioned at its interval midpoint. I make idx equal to 0.087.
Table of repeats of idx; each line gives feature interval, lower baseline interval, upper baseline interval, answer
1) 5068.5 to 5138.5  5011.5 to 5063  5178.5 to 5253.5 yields 0.048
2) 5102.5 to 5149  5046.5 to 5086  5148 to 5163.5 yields -0.021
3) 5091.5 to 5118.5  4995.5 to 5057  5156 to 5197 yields 0.067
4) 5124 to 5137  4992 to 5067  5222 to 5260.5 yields 0.058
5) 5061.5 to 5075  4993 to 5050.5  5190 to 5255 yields 0.056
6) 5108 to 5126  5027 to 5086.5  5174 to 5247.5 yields 0.021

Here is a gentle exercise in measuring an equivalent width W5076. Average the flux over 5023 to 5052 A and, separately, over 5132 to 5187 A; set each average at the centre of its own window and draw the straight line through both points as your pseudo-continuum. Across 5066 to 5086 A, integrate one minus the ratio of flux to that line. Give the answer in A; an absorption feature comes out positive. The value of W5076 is 0.6 A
